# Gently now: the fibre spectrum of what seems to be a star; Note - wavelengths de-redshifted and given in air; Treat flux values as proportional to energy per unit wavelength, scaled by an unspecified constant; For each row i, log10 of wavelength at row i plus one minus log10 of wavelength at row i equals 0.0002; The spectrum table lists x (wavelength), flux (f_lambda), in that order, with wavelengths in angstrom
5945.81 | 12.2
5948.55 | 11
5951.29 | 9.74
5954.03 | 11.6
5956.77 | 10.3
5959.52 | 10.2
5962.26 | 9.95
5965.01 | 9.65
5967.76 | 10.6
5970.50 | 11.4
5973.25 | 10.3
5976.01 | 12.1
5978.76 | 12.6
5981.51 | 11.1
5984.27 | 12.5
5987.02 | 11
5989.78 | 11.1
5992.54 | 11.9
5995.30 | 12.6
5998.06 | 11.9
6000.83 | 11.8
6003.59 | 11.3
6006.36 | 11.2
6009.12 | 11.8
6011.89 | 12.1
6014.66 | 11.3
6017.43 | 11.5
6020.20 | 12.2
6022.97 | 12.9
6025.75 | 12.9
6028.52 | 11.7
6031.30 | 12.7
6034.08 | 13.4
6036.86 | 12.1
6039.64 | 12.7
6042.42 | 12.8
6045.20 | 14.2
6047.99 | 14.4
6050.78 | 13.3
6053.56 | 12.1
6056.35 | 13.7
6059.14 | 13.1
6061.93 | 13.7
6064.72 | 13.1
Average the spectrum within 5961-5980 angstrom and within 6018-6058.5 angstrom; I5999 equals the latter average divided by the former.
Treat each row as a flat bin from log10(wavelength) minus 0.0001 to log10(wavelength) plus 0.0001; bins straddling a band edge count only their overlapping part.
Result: 1.2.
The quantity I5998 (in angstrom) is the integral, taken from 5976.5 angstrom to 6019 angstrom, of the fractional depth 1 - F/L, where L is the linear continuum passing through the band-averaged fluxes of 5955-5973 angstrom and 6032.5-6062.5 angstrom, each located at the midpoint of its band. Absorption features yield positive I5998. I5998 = -0.81 angstrom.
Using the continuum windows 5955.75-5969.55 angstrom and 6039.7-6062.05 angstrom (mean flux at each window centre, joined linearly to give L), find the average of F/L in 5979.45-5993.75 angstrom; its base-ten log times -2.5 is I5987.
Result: -0.05 mag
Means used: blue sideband 10.2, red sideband 13.4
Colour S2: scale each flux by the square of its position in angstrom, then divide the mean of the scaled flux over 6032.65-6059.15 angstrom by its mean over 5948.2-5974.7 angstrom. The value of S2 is 1.30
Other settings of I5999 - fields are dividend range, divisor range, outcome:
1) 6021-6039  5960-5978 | 1.18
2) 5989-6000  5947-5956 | 1.10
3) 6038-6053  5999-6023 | 1.14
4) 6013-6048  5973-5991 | 1.09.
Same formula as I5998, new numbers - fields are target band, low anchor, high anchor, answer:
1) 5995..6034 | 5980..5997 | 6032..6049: 1.4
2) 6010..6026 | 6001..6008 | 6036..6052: -0.1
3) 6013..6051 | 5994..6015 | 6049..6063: -0.5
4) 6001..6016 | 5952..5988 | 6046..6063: 0.7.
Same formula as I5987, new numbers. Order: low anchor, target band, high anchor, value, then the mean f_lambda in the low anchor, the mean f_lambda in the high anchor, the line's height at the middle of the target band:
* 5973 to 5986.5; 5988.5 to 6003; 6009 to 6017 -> -0.01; 11.8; 11.7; 11.7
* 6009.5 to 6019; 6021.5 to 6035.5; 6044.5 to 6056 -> -0.03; 11.7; 13.5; 12.4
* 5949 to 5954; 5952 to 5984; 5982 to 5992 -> 0.00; 10.5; 11.5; 11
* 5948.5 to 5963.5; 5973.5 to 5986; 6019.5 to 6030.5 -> -0.07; 10.4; 12.5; 11.1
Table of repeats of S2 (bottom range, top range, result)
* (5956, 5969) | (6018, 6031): 1.25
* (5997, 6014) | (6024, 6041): 1.09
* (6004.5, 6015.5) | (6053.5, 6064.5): 1.16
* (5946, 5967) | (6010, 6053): 1.24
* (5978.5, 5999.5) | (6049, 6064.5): 1.15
